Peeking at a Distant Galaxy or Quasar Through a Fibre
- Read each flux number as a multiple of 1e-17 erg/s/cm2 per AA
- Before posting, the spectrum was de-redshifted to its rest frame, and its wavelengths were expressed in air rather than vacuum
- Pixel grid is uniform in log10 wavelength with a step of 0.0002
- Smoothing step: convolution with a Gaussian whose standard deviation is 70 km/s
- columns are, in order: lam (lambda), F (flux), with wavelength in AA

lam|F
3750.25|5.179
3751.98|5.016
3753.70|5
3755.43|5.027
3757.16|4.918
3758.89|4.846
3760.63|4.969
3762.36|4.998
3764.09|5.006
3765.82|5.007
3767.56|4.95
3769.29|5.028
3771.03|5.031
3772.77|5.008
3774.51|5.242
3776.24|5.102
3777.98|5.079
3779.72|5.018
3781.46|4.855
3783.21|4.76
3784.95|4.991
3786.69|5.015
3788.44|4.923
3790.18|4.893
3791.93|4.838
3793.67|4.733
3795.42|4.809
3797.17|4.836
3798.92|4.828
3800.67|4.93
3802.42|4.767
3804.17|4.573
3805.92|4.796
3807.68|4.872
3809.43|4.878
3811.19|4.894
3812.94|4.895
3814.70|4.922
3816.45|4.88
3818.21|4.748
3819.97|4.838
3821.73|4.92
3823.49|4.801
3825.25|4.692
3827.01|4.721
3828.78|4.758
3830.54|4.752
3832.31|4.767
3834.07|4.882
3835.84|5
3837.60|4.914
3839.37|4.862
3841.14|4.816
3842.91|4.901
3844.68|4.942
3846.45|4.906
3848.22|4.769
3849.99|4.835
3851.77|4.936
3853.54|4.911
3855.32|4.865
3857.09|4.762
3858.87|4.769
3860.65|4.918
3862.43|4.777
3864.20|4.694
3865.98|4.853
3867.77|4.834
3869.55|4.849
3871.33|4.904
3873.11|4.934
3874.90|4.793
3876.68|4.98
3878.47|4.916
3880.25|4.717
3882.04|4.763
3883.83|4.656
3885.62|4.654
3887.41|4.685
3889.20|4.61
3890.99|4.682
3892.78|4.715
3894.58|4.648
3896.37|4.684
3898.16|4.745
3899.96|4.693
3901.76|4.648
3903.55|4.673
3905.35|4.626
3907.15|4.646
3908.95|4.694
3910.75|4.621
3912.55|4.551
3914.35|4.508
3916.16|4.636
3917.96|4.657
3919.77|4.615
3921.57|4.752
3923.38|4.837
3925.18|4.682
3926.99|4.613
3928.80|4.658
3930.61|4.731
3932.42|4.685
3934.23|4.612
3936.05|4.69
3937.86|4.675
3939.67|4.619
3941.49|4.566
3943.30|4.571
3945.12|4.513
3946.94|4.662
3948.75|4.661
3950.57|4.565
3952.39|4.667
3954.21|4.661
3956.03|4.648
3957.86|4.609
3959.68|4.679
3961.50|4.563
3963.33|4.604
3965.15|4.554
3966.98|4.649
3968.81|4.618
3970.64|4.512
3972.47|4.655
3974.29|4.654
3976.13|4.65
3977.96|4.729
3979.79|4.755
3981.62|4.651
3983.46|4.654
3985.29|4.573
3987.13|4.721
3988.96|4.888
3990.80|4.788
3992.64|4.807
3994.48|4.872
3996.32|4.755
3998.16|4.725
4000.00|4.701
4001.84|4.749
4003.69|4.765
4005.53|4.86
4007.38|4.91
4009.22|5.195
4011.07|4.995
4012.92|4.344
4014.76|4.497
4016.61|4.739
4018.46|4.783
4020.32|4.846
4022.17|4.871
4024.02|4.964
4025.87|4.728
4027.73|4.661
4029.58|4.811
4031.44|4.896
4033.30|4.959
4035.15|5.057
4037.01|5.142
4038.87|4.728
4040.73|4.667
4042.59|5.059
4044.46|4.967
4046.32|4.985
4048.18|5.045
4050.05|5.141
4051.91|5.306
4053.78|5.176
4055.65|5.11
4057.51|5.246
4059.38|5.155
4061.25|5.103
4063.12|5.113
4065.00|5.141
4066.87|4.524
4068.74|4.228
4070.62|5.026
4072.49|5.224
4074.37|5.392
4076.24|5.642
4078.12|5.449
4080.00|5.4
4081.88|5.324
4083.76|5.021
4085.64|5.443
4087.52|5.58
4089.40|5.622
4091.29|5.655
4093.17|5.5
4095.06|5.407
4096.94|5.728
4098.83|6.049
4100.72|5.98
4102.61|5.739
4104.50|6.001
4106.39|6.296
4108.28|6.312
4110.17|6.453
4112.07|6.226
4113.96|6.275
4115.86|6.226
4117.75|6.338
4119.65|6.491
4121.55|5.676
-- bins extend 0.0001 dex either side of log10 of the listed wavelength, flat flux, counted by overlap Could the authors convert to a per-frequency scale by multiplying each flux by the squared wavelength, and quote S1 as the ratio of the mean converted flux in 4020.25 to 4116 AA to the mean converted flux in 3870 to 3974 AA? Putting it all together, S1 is 1.23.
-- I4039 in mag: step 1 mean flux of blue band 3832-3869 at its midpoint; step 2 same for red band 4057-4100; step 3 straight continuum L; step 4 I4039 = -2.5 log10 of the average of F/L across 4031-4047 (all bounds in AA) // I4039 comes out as 0.06 mag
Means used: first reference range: 4.85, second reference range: 5.31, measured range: 4.94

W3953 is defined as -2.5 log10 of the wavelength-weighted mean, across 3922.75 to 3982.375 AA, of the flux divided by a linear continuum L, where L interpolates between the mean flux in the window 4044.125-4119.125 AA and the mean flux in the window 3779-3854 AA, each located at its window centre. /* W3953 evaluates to 0.12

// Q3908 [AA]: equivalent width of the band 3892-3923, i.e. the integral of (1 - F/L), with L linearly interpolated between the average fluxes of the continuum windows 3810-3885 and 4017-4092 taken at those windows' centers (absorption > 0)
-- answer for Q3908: 1.6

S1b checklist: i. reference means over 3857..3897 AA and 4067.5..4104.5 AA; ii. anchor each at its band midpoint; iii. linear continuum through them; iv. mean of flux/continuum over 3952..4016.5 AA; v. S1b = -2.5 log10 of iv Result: 0.09 mag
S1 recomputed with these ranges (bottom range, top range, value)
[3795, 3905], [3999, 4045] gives 1.10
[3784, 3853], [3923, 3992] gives 1.03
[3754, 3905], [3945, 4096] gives 1.12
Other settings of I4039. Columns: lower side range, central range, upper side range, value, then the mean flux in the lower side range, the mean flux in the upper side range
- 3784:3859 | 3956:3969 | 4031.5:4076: 0.08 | 4.85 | 5.03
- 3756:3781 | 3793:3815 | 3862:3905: 0.02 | 5.01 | 4.75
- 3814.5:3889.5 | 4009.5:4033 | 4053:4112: 0.11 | 4.82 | 5.47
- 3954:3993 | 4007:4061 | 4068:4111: 0.05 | 4.66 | 5.59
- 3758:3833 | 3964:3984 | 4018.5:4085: 0.08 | 4.89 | 5.03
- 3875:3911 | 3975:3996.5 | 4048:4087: 0.05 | 4.71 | 5.16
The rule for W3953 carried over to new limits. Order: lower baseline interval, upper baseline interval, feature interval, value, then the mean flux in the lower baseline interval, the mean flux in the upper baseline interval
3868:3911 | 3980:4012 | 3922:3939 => 0.02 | 4.73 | 4.8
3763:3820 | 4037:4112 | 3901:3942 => 0.10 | 4.91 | 5.37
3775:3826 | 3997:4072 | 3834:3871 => 0.00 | 4.87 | 4.9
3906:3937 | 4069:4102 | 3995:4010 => 0.05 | 4.66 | 5.47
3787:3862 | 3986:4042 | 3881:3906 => 0.03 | 4.84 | 4.82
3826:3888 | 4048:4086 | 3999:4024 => 0.06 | 4.83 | 5.15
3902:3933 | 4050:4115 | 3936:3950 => 0.04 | 4.66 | 5.49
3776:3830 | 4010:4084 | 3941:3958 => 0.07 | 4.85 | 4.99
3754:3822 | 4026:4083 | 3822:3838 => 0.03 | 4.91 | 5.05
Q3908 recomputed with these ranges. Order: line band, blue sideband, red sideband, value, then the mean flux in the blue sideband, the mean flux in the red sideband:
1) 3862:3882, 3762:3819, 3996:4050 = 0.2 AA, 4.91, 4.85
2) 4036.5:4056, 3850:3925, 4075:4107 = 1.5 AA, 4.74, 5.63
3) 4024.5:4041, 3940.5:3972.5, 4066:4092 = 0.5 AA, 4.61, 5.25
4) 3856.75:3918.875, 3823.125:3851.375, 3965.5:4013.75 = 1.0 AA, 4.83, 4.74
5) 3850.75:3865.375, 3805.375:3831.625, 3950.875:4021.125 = -0.1 AA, 4.82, 4.71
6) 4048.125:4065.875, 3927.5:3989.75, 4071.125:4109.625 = 0.8 AA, 4.64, 5.64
